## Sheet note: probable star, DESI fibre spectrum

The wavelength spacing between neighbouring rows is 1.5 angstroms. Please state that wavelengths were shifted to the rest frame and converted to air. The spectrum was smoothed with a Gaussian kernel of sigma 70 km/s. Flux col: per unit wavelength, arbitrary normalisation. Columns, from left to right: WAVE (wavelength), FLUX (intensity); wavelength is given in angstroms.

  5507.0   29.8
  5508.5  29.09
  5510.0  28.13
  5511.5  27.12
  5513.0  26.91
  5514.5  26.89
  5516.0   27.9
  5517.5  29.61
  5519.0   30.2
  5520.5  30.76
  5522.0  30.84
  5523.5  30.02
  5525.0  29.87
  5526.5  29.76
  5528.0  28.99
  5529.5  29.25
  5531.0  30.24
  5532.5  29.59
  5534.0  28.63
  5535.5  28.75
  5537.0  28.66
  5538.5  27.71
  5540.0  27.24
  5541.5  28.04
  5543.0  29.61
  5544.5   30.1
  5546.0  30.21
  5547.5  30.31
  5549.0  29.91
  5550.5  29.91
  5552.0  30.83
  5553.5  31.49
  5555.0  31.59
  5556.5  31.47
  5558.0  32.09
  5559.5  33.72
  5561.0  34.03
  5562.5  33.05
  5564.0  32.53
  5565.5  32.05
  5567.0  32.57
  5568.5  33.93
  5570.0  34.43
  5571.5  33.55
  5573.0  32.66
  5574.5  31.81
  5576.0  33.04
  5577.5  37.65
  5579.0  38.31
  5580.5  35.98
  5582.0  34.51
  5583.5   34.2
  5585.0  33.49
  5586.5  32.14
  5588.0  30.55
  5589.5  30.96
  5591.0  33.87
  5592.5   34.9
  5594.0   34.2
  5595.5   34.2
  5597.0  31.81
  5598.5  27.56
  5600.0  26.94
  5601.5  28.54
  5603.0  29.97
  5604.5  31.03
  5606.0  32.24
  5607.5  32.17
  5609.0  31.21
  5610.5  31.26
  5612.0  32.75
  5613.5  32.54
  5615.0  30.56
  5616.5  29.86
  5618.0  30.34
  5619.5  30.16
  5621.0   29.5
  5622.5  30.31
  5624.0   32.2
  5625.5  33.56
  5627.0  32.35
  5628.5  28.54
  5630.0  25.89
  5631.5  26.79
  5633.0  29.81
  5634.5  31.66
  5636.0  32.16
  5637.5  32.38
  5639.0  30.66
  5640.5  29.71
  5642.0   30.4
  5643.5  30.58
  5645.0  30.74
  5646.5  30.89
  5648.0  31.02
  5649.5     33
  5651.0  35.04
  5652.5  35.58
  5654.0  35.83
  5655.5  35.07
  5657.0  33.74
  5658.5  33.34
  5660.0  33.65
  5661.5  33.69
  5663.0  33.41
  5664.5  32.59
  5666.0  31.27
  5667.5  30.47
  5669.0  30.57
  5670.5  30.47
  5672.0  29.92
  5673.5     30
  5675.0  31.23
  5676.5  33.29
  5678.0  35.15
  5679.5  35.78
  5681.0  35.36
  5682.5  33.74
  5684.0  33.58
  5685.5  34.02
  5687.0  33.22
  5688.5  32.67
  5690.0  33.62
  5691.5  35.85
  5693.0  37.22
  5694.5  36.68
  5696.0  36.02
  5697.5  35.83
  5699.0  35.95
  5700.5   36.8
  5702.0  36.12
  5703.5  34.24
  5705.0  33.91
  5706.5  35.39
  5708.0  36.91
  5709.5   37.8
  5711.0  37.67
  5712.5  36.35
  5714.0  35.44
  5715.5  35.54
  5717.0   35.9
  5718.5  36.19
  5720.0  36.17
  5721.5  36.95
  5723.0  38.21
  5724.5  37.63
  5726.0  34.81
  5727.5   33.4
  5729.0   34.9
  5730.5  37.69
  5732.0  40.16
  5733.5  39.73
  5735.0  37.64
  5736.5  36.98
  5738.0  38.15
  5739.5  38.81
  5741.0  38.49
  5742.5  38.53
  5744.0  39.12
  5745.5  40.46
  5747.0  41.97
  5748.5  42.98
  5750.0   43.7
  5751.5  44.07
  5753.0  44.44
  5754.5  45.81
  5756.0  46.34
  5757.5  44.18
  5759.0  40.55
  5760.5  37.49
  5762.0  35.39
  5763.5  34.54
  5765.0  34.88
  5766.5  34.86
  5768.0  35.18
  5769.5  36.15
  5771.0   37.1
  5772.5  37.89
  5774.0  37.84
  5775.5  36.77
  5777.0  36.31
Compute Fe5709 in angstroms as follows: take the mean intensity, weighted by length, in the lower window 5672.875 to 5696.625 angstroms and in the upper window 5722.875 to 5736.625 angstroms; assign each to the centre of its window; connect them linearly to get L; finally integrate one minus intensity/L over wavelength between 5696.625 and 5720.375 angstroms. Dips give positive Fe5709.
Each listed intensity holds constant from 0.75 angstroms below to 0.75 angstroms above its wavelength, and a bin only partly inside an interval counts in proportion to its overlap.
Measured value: -0.2 angstroms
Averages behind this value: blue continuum 34.2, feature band 36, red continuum 37.1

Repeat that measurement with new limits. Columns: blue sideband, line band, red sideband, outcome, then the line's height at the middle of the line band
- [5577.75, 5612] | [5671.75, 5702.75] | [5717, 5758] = 2.1 angstroms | 36.9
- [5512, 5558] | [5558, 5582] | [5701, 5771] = -2.2 angstroms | 31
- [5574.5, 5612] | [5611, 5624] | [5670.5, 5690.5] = 0.7 angstroms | 32.7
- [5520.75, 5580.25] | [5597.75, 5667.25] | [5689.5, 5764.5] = 6.2 angstroms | 34.4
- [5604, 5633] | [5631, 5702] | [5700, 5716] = 1.1 angstroms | 33.5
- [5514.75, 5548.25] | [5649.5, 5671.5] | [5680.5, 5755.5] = 1.1 angstroms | 34.8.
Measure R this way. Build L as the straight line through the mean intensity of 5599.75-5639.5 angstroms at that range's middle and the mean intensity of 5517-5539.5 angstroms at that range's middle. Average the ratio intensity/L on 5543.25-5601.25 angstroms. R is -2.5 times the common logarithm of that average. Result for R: -0.08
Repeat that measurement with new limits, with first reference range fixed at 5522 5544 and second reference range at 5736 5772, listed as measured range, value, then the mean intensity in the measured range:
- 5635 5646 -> 0.11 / 31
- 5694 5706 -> 0.04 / 35.7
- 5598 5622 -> 0.08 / 30.4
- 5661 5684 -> 0.10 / 32.5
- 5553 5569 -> -0.07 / 32.6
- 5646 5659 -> 0.03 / 33.8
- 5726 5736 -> 0.04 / 37.1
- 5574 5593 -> -0.08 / 34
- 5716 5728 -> 0.05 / 36.2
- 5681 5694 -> 0.06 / 34.4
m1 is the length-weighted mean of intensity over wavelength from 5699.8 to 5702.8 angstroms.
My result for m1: 36.4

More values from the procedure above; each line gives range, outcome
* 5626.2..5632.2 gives 28.4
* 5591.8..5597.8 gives 33.7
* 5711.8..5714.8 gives 35.9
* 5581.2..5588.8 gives 33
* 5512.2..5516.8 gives 27.3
